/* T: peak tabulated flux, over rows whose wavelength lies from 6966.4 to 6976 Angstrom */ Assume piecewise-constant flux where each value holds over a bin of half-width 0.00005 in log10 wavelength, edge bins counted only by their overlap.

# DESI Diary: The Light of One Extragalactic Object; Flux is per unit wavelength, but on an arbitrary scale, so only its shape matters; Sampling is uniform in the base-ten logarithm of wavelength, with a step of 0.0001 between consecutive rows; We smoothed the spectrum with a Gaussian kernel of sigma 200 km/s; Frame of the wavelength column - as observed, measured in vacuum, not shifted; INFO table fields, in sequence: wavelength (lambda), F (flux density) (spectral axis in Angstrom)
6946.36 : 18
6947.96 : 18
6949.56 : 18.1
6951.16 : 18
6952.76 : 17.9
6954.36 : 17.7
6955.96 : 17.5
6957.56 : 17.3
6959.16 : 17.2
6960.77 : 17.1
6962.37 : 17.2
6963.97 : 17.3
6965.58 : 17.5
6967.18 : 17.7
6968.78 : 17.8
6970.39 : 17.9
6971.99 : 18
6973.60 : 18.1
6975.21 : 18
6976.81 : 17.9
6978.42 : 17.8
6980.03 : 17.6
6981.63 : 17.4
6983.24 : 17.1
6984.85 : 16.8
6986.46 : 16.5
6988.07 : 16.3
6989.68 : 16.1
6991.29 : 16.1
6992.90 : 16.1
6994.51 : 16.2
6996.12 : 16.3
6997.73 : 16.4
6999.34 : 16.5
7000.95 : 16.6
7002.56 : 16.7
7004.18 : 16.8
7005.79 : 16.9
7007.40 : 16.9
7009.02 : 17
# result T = 18.1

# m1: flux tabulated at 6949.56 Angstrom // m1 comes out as 18.1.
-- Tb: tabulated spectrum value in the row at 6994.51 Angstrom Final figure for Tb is 16.2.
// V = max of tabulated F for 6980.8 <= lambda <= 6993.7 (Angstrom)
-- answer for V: 17.4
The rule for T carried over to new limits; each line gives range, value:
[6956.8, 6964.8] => 17.3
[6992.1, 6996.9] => 16.3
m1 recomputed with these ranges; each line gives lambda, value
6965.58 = 17.5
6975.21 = 18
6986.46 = 16.5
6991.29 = 16.1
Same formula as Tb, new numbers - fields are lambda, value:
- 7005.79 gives 16.9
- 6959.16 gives 17.2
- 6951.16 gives 18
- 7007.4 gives 16.9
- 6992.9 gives 16.1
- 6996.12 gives 16.3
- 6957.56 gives 17.3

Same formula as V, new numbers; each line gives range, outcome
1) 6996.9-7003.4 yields 16.7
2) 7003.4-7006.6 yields 16.9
